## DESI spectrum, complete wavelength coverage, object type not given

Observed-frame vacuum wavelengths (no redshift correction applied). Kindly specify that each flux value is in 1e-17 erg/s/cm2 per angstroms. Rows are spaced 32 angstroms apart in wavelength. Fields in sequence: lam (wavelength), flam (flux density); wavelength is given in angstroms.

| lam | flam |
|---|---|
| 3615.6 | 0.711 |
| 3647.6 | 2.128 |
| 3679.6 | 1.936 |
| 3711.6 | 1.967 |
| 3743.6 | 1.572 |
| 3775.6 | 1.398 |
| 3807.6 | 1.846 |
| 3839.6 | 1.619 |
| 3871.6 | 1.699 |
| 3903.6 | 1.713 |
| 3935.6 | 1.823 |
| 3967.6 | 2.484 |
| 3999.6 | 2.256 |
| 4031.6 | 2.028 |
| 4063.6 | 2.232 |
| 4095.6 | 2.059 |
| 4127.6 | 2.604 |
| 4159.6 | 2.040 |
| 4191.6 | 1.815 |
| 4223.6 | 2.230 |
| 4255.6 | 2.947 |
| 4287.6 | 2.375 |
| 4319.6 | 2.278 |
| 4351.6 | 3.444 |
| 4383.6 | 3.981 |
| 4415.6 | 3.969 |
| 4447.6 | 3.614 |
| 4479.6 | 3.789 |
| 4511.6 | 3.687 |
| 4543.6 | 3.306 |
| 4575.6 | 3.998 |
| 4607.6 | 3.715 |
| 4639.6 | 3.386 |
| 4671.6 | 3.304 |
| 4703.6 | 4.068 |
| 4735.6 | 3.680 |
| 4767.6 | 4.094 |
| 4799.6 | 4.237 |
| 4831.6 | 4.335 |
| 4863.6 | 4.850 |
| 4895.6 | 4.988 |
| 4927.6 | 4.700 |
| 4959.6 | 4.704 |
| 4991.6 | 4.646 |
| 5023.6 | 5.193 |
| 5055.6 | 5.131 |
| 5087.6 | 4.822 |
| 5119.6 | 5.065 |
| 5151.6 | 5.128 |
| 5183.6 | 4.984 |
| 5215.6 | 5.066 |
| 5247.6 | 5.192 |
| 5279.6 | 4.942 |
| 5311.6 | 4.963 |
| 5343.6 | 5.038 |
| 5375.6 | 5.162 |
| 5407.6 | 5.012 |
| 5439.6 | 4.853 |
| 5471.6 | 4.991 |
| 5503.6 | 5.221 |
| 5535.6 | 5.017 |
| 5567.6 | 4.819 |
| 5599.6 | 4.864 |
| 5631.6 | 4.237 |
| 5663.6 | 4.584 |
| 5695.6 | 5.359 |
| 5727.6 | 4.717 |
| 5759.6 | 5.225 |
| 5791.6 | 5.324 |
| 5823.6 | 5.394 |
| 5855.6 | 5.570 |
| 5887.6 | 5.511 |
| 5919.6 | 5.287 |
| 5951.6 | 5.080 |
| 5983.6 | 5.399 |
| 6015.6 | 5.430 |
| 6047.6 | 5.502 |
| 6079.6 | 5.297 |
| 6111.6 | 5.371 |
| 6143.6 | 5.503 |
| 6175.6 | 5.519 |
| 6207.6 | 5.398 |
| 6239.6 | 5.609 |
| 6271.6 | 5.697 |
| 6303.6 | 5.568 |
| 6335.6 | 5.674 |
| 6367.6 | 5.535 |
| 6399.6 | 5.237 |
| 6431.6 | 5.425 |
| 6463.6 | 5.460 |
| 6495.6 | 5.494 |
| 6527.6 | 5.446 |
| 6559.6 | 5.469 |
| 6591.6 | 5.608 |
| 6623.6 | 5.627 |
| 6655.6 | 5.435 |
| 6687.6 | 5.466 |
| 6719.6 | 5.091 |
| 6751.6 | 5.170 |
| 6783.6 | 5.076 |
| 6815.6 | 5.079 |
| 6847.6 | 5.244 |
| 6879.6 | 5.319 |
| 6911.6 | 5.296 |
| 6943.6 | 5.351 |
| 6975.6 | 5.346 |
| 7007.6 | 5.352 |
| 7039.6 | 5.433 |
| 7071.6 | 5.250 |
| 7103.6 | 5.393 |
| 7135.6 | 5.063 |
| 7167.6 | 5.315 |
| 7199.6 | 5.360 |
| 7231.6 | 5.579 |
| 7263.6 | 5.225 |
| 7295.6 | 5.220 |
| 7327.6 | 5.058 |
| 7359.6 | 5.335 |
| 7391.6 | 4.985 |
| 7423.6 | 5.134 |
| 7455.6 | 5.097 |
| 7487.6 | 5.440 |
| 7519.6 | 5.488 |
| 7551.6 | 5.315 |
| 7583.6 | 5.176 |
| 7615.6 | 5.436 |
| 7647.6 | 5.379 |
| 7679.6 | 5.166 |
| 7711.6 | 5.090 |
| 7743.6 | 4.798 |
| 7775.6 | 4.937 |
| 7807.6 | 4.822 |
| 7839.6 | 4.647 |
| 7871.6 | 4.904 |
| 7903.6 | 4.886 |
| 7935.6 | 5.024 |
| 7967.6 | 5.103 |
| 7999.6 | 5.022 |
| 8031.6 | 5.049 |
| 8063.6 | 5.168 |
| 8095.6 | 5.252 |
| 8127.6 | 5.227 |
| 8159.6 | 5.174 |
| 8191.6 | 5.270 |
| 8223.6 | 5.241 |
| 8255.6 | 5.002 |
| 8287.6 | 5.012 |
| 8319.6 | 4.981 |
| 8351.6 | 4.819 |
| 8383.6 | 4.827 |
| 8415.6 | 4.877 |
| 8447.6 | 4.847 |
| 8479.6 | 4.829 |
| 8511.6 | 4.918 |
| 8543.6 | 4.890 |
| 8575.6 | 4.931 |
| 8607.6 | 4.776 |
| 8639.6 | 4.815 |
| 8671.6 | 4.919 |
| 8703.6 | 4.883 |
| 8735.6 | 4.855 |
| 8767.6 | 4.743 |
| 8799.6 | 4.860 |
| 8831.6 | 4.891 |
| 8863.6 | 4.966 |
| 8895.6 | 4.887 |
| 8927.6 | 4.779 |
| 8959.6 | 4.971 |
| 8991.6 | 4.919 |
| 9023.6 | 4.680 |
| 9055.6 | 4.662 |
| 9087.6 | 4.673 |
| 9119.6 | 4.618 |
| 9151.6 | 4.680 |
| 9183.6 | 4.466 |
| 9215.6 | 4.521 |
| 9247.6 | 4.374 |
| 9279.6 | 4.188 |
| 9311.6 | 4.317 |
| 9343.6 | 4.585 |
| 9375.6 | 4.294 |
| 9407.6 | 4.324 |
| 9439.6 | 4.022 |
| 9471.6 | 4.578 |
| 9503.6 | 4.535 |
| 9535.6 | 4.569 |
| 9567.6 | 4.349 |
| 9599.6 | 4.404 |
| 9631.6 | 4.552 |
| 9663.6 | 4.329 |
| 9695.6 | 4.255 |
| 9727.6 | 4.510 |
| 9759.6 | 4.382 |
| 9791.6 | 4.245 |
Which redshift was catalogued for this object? 0.09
